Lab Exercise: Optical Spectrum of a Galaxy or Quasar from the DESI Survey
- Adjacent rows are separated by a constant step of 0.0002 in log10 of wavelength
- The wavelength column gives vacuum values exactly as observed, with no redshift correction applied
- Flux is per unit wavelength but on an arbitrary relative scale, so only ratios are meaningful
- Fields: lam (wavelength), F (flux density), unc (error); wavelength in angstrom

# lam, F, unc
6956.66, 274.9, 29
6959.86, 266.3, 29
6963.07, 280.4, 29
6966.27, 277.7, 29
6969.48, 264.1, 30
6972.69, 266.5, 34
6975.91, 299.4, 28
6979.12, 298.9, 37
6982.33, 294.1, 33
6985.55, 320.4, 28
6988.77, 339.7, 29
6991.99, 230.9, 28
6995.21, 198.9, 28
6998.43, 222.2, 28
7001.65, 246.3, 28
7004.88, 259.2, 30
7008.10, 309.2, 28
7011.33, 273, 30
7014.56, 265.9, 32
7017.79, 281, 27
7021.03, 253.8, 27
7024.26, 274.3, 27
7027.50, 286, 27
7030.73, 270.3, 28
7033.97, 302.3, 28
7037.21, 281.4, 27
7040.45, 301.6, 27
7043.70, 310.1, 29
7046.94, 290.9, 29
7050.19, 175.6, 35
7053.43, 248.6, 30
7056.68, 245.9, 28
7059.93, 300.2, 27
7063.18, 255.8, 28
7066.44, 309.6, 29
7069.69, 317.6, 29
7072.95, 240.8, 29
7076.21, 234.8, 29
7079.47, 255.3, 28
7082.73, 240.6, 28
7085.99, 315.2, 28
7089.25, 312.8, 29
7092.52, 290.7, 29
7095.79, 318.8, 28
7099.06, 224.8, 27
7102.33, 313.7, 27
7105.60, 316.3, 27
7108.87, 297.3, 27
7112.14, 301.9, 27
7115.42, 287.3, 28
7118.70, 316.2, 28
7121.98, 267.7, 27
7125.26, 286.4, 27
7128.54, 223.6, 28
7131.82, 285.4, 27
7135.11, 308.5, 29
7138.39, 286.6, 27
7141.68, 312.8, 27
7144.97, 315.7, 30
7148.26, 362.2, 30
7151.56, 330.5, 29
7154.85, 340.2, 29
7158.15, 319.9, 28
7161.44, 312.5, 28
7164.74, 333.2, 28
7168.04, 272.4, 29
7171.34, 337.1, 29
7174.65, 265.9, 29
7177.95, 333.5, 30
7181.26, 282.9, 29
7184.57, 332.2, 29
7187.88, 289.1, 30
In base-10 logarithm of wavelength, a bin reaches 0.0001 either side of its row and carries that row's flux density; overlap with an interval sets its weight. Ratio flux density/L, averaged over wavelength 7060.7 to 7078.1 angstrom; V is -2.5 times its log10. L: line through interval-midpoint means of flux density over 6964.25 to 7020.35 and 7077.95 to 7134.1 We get 0.03 mag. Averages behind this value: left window 273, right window 286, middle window 273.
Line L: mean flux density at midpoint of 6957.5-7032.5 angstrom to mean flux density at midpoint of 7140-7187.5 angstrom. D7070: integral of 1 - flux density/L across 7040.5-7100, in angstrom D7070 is 4.02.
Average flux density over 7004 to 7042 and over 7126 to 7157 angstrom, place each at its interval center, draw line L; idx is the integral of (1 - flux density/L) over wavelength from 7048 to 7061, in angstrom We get 2.0 angstrom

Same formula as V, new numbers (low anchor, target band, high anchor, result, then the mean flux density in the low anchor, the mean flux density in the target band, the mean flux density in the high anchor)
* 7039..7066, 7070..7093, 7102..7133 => 0.02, 268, 272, 289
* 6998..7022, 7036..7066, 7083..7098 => 0.05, 266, 269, 300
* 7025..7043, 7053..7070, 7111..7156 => 0.05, 289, 279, 301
